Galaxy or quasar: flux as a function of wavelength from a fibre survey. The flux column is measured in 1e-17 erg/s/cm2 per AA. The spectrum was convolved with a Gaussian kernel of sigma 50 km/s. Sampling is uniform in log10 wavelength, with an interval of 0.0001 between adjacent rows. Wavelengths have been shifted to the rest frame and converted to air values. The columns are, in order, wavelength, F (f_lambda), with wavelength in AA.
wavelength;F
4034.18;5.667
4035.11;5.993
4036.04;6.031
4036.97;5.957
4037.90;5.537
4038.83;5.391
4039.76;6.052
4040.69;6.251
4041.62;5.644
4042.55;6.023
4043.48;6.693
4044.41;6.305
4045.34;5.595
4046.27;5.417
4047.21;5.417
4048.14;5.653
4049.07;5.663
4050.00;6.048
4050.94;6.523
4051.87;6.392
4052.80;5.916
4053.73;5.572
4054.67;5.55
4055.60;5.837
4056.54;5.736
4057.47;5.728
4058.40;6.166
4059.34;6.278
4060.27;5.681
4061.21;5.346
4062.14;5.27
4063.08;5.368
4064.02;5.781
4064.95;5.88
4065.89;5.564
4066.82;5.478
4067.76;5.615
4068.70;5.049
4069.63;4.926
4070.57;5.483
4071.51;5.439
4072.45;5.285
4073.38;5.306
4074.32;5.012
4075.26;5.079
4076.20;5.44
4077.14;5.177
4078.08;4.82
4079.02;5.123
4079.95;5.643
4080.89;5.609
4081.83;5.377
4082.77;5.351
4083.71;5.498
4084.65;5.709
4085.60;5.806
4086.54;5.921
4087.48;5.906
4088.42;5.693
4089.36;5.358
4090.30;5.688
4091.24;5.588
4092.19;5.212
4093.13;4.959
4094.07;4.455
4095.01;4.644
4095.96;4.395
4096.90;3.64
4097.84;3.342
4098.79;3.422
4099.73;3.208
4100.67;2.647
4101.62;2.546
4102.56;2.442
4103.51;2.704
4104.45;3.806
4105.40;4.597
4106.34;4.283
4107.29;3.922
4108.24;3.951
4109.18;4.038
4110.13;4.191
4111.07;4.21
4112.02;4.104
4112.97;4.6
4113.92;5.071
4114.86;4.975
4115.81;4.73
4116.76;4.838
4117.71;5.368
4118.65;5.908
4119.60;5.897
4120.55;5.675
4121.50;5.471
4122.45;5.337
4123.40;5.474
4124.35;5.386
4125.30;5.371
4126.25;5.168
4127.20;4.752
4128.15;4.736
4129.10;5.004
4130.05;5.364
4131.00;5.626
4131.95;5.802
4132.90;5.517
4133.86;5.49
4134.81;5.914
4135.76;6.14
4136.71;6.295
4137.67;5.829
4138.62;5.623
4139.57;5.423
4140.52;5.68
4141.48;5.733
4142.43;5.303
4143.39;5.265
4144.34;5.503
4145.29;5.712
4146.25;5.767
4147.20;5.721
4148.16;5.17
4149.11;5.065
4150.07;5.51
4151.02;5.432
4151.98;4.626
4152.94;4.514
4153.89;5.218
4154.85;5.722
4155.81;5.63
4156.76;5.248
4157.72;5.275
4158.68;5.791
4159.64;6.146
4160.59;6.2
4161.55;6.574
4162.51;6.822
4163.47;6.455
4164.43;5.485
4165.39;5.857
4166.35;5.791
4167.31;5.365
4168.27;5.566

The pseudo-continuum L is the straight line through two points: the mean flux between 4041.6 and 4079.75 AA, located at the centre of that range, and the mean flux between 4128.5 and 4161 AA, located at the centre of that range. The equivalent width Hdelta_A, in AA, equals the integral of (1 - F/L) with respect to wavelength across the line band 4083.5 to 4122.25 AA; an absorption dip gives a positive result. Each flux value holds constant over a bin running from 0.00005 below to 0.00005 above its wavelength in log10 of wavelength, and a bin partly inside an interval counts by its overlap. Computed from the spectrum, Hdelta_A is 6.81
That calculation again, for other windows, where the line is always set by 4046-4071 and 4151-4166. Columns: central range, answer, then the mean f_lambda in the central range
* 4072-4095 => 1.3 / 5.36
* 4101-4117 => 4.6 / 4.03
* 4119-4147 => 0.8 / 5.53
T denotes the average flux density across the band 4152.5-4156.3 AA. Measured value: 5.29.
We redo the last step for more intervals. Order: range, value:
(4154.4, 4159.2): 5.53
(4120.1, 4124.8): 5.46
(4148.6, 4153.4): 5.03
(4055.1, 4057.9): 5.77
